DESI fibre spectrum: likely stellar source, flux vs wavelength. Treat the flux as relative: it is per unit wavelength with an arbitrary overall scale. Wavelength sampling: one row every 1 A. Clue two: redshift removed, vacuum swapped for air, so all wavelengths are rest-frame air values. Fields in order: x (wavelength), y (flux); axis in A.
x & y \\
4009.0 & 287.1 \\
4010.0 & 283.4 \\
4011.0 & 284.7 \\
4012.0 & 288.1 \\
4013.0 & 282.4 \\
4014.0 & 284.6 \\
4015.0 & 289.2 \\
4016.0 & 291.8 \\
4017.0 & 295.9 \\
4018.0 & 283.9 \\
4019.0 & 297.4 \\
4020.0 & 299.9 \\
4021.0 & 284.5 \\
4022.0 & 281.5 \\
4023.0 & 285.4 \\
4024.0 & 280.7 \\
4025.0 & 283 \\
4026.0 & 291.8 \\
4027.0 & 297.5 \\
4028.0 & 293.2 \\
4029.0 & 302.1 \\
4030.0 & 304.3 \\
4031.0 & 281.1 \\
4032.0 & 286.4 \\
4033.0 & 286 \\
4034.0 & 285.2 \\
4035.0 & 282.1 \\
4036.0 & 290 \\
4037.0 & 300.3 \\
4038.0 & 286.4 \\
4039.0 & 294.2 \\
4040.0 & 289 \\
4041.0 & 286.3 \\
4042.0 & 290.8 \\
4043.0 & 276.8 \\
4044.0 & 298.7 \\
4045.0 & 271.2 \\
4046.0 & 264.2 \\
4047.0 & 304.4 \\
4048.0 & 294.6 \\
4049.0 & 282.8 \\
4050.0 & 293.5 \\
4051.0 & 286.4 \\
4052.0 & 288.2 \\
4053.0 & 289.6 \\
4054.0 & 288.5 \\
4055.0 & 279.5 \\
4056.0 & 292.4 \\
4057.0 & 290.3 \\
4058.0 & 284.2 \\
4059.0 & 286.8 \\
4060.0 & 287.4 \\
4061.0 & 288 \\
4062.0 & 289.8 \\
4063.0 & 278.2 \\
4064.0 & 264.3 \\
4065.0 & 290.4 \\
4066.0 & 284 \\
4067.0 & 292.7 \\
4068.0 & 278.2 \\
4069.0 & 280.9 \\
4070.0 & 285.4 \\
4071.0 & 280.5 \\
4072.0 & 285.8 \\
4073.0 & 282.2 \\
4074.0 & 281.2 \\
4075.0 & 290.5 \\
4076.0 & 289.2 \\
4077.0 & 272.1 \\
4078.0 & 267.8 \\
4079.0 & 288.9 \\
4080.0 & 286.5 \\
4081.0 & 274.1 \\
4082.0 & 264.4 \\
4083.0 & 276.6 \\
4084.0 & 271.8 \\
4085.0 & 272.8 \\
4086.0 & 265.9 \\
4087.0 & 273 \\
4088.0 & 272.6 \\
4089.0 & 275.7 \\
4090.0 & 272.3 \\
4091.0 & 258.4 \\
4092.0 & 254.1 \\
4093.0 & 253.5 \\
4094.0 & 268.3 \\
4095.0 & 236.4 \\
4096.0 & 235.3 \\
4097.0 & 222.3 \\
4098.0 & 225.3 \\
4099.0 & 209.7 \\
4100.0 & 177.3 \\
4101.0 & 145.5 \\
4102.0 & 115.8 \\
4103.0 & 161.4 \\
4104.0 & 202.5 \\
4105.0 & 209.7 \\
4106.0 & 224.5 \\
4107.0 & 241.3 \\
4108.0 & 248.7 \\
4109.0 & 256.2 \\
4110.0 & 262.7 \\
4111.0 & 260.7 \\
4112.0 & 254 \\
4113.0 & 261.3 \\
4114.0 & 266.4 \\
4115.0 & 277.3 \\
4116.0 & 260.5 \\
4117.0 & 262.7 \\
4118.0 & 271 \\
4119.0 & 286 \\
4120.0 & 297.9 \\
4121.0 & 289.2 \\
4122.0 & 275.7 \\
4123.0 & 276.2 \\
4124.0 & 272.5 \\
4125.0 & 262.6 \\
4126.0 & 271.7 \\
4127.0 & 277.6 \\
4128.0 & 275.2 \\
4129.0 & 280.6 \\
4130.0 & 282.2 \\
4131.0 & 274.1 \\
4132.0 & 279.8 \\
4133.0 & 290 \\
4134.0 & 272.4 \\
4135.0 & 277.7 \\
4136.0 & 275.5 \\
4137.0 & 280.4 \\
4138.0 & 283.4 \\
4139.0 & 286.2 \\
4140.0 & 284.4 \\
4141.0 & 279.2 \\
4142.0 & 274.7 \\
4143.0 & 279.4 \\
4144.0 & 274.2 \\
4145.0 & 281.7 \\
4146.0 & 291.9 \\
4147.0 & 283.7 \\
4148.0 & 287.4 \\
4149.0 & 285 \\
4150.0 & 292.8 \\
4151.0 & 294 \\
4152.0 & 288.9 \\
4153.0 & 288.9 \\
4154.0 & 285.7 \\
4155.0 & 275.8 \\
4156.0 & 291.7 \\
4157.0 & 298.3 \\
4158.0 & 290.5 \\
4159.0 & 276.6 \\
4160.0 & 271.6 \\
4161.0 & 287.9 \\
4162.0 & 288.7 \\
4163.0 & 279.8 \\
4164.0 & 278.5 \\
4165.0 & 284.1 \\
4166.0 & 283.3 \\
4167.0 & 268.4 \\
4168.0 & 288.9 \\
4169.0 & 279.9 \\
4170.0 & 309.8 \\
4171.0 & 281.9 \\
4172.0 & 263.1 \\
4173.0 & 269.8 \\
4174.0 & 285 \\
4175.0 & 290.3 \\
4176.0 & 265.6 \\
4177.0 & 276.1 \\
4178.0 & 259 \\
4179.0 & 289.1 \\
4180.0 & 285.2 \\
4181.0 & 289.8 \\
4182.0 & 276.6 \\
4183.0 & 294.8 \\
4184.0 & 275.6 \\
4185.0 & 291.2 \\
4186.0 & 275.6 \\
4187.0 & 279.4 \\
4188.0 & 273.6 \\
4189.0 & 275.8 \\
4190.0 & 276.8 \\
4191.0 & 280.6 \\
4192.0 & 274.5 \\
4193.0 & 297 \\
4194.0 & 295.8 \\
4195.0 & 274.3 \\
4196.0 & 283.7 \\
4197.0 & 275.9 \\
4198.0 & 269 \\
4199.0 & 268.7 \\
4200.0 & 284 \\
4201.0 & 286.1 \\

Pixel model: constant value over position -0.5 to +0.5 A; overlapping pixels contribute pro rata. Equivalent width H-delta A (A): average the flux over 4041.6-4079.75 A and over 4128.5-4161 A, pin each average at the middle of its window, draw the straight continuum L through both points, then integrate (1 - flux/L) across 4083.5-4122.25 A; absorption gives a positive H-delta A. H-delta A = 5.3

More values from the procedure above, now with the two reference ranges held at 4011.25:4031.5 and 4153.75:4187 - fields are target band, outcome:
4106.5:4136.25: 1.4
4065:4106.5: 4.8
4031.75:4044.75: 0.0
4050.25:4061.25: 0.0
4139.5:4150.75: 0.0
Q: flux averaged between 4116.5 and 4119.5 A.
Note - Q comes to 273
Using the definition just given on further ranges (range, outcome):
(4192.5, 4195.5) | 289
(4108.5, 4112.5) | 258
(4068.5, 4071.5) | 282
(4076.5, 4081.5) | 278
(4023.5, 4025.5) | 282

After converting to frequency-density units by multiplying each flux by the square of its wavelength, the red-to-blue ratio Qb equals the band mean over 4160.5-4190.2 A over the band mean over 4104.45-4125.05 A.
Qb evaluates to 1.10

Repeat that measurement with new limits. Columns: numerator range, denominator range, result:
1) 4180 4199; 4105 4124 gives 1.10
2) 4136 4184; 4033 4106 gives 1.10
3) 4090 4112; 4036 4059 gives 0.80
